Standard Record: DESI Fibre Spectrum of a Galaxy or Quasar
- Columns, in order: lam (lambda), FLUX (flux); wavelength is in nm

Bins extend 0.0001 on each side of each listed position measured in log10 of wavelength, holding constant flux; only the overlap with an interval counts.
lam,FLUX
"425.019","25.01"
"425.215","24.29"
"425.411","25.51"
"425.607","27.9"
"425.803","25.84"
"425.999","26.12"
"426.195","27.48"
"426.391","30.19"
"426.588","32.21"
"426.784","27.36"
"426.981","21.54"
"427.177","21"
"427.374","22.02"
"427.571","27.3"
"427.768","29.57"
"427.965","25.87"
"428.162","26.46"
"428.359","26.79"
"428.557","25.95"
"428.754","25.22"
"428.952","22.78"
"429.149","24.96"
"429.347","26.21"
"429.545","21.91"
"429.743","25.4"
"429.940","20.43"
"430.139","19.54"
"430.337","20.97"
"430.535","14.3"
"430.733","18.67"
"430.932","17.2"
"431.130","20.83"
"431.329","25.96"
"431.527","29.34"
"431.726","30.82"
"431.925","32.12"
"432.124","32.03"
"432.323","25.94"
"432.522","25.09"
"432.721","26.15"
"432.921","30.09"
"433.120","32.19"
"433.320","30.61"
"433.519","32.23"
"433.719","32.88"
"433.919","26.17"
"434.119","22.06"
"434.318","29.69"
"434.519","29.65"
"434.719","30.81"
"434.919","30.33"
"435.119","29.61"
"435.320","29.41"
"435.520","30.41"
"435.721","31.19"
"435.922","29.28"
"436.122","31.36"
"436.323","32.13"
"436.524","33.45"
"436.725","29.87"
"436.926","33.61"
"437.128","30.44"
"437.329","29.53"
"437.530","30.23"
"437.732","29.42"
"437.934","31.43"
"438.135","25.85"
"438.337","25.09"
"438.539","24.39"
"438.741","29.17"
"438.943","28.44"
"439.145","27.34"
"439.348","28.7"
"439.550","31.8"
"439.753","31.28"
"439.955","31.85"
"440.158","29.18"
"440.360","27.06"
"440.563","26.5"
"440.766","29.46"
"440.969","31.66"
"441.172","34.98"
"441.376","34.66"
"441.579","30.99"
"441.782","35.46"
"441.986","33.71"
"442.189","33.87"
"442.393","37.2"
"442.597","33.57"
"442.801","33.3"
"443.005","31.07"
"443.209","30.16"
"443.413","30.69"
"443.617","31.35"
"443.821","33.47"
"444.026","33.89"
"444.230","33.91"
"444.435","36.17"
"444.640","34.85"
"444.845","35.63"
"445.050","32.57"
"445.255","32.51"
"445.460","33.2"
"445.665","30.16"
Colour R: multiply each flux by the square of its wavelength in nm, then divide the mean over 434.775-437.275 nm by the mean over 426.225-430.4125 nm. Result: 1.28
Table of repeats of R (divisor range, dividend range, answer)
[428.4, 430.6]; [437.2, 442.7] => 1.41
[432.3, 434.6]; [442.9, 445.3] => 1.21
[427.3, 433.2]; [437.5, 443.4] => 1.28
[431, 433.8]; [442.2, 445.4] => 1.22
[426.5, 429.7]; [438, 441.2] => 1.20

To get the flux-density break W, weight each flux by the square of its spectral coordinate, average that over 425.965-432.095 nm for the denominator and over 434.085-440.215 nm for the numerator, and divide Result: 1.2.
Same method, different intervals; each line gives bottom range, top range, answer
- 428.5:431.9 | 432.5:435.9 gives 1.30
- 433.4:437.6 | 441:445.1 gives 1.15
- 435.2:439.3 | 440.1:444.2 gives 1.11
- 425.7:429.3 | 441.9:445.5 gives 1.38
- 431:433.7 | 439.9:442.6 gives 1.16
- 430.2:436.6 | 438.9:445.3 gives 1.20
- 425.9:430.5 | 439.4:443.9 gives 1.36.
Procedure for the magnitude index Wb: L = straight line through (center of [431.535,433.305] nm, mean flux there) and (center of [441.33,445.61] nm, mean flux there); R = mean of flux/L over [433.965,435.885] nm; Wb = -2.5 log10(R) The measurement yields 0.04 mag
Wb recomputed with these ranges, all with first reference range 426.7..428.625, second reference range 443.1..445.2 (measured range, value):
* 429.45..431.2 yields 0.315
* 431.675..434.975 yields -0.047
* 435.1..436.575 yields -0.056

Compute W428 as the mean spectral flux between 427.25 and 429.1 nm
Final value 25.7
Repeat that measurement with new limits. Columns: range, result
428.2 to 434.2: 25.5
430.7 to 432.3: 26.2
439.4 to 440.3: 30.7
